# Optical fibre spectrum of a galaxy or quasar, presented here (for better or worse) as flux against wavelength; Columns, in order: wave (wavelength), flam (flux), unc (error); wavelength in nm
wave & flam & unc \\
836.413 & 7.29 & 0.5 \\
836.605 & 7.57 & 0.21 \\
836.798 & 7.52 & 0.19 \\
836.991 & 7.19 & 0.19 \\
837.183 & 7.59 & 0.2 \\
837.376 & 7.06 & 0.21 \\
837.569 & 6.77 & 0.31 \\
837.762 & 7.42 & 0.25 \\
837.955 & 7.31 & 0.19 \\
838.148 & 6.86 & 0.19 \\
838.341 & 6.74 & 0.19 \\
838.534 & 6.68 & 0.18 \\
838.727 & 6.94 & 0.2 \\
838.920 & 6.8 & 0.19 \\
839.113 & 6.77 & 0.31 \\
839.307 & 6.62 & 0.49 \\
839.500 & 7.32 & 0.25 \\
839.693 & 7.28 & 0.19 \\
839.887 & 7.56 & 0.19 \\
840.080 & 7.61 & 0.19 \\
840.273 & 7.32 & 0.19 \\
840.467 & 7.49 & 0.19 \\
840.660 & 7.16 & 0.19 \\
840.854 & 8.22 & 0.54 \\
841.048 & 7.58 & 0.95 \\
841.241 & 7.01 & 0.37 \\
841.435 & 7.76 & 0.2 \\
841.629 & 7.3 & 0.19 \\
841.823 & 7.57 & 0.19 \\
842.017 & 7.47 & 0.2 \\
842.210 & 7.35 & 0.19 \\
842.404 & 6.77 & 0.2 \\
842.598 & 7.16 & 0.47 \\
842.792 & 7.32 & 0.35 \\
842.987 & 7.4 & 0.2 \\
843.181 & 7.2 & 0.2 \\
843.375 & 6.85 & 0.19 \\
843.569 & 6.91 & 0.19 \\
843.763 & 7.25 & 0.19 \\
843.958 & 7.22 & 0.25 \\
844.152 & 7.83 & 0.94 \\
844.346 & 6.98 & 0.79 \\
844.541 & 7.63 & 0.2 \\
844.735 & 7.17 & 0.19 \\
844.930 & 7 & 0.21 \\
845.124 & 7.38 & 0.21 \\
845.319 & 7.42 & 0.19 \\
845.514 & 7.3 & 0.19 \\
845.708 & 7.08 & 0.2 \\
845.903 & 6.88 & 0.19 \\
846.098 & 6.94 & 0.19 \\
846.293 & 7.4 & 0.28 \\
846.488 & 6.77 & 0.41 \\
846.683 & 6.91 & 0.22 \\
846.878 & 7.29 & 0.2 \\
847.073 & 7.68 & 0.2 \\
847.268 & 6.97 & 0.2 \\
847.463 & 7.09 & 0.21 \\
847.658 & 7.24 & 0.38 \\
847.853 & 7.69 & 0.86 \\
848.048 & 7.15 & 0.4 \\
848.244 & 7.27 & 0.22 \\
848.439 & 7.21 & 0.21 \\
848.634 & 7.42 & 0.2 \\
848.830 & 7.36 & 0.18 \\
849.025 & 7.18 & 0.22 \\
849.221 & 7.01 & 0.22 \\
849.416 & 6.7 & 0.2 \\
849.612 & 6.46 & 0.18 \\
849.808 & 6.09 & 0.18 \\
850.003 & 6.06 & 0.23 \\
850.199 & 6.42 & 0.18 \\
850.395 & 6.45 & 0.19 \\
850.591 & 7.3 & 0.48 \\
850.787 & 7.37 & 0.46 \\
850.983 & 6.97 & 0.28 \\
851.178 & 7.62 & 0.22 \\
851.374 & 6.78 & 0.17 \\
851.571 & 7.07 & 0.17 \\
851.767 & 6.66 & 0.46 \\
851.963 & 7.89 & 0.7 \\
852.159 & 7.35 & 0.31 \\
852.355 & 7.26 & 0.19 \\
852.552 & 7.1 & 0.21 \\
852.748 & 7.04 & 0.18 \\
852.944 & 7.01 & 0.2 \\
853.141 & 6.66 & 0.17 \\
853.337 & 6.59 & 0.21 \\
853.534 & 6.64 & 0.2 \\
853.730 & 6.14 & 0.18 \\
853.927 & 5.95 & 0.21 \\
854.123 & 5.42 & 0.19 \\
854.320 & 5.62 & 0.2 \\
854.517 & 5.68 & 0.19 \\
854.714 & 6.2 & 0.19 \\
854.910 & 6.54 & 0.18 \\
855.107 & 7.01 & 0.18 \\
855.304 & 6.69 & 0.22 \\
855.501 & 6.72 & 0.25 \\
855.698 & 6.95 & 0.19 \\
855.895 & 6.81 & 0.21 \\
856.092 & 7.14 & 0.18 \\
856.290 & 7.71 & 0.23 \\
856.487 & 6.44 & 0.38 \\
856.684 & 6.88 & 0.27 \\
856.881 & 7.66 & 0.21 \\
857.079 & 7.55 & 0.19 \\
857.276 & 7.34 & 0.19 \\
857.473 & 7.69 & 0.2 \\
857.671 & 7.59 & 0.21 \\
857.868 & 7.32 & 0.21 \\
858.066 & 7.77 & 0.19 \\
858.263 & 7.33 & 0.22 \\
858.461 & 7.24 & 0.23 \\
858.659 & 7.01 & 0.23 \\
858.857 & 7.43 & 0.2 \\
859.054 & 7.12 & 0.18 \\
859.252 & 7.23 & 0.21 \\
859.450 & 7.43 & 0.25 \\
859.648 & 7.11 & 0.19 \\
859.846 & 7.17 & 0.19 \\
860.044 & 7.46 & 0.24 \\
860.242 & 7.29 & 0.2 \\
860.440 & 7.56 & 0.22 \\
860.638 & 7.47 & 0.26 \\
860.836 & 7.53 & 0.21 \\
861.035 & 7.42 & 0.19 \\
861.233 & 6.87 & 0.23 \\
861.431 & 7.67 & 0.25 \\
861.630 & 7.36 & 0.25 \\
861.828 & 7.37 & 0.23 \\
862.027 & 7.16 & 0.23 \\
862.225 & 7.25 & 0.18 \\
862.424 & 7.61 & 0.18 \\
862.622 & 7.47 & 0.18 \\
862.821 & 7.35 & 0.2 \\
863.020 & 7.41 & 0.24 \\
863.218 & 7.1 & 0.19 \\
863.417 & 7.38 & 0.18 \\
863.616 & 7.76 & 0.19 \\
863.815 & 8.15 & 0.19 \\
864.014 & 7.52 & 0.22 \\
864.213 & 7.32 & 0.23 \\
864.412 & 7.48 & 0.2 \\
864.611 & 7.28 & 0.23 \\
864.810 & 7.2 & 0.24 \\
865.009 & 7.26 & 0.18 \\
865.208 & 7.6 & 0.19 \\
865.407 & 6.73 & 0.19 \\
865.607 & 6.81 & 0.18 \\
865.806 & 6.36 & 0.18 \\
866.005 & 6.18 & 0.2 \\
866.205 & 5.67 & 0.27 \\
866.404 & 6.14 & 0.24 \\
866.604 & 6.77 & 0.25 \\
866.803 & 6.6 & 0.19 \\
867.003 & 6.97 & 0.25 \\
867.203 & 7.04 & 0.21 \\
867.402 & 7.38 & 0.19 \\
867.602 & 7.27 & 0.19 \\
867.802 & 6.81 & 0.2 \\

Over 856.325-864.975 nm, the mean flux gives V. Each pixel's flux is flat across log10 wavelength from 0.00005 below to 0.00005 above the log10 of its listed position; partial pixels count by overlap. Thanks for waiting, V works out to 7.37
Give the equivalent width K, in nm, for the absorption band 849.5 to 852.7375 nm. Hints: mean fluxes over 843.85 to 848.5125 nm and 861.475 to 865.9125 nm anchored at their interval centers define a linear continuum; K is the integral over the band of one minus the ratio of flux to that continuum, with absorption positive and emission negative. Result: 0.14 nm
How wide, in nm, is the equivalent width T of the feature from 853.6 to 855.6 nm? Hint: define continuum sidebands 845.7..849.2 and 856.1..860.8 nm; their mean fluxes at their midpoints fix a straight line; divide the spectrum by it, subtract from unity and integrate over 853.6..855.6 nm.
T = 0.30 nm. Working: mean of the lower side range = 7.19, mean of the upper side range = 7.34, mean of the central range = 6.21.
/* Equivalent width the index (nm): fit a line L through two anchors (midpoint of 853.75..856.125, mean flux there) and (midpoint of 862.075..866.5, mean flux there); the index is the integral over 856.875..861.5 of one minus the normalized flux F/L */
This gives -0.46 nm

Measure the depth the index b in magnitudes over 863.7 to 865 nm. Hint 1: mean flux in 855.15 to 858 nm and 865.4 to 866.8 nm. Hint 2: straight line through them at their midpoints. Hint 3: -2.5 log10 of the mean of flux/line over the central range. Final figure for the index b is -0.15 mag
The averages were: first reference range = 7.18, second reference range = 6.37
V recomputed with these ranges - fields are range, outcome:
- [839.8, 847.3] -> 7.29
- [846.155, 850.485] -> 6.99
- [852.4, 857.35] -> 6.7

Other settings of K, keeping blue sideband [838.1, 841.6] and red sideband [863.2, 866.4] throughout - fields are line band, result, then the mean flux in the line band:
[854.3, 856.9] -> 0.149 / 6.72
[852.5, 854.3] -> 0.174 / 6.45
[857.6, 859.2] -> -0.051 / 7.35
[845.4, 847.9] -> 0.005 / 7.16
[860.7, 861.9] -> -0.046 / 7.37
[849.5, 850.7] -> 0.115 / 6.47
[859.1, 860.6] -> -0.045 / 7.32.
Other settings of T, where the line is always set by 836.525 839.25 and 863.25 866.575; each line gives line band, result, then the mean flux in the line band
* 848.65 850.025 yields 0.06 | 6.77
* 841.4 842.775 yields -0.05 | 7.32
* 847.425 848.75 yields -0.05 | 7.31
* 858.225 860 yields -0.05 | 7.23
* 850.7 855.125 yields 0.22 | 6.71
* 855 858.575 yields -0.08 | 7.21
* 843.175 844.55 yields -0.03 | 7.21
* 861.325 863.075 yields -0.09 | 7.4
